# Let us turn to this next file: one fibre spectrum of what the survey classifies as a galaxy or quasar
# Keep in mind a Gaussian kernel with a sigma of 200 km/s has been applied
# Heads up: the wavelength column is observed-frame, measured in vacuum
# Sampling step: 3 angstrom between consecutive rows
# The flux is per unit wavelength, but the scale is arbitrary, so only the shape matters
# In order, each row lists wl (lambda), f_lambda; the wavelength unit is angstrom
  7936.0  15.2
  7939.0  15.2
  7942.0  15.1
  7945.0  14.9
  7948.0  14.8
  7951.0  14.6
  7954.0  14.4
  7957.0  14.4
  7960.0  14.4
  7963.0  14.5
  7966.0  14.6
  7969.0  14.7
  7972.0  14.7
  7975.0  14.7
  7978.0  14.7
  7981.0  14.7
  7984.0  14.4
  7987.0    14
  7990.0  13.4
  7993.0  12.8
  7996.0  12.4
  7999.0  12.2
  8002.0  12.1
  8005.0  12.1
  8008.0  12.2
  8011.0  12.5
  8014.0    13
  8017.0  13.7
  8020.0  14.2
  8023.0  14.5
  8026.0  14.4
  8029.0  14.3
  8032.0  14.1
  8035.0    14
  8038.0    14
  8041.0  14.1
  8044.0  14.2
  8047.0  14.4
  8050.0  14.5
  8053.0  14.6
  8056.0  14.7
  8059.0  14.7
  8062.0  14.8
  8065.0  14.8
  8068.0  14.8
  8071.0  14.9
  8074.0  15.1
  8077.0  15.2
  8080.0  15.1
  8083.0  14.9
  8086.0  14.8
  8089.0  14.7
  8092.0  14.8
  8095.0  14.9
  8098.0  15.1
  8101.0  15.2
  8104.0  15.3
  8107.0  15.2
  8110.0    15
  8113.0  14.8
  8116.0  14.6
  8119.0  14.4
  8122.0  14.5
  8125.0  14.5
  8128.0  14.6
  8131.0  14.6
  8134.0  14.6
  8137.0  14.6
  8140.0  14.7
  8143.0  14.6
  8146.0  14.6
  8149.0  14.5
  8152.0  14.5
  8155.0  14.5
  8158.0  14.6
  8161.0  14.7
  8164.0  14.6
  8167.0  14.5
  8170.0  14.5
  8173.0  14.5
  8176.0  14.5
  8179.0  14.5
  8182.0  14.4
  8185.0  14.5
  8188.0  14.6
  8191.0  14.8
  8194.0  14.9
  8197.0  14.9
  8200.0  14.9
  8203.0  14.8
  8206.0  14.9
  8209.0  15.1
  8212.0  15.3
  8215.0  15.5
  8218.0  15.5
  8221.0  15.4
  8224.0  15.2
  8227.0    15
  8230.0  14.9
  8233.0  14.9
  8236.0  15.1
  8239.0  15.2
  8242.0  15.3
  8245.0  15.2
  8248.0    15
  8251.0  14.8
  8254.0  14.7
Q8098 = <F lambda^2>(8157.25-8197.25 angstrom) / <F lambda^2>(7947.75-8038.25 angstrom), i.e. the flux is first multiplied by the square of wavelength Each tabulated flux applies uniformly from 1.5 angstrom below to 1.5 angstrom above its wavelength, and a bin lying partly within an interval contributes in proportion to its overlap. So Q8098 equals 1.1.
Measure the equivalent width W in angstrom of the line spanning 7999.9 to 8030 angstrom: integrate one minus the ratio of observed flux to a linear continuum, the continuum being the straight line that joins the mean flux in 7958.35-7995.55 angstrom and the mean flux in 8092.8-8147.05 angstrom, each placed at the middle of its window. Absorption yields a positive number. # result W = 2.4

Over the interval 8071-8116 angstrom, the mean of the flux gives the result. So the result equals 15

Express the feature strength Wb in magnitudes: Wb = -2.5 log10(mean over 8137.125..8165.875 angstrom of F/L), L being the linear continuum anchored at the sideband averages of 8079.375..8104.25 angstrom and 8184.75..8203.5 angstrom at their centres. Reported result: 0.02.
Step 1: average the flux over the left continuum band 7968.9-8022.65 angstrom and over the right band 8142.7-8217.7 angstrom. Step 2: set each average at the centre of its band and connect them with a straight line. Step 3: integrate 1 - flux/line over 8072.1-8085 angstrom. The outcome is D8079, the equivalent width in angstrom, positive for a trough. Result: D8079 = -0.95 angstrom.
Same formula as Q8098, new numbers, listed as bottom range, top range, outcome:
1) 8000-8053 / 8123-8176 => 1.10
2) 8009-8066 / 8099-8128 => 1.07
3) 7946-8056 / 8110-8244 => 1.11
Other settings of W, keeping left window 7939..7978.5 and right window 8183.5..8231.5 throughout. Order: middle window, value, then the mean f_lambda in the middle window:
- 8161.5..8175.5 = 0.4 angstrom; 14.5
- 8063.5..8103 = -0.3 angstrom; 15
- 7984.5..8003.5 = 2.4 angstrom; 12.9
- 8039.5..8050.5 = 0.4 angstrom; 14.3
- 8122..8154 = 0.7 angstrom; 14.6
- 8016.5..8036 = 0.7 angstrom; 14.2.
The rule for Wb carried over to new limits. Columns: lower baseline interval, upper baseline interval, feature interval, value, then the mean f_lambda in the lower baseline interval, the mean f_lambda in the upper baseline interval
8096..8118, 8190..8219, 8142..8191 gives 0.04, 15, 15.1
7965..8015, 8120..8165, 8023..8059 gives -0.04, 13.5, 14.6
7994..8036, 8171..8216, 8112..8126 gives -0.03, 13.2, 14.8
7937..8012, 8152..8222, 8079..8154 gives -0.02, 14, 14.8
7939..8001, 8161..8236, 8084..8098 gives -0.02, 14.2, 14.9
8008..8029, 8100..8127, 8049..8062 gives -0.04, 13.6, 14.8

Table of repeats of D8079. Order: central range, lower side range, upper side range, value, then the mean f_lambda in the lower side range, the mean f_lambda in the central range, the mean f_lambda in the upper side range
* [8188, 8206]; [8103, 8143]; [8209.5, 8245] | 0.3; 14.7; 14.8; 15.2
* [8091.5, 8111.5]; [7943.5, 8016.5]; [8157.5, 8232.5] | -1.0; 13.8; 15.1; 14.8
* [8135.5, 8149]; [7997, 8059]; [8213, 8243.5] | 0.0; 13.7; 14.6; 15.2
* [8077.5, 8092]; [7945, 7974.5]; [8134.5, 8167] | -0.3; 14.6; 14.9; 14.6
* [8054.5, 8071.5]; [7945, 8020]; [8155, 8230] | -0.7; 13.8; 14.8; 14.8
